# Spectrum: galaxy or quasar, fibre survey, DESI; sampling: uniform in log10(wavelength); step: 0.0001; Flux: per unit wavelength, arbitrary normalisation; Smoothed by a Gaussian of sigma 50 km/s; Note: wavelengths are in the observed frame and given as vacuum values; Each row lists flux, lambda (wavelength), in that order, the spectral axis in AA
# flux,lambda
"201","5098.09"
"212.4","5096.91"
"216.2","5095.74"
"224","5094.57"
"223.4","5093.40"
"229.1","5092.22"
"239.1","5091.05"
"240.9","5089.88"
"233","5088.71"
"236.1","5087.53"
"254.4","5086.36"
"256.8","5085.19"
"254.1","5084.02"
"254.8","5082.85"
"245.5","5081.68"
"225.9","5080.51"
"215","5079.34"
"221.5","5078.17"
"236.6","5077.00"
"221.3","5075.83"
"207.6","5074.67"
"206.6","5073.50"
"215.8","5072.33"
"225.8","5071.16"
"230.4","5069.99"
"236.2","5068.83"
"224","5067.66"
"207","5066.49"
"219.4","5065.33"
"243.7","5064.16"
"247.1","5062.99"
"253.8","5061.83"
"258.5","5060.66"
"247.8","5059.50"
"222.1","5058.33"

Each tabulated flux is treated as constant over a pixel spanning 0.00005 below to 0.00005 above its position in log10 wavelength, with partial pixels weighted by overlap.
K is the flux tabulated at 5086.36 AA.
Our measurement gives 254.4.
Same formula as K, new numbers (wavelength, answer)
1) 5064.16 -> 243.7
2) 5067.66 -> 224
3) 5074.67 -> 207.6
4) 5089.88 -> 240.9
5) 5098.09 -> 201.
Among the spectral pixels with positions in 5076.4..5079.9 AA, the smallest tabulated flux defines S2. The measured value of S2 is 215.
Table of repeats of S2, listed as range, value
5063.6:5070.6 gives 207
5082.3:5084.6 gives 254.1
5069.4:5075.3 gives 206.6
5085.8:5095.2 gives 223.4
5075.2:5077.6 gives 221.3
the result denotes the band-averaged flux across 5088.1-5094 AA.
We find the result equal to 233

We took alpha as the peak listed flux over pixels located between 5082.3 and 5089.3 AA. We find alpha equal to 256.8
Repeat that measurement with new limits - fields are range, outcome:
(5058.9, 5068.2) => 258.5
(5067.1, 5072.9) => 236.2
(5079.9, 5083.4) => 254.8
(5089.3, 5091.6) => 240.9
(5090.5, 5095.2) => 239.1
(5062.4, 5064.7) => 247.1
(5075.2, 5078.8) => 236.6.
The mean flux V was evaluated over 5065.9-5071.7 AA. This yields 225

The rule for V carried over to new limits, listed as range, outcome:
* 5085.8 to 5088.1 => 245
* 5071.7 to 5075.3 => 211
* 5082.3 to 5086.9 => 255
